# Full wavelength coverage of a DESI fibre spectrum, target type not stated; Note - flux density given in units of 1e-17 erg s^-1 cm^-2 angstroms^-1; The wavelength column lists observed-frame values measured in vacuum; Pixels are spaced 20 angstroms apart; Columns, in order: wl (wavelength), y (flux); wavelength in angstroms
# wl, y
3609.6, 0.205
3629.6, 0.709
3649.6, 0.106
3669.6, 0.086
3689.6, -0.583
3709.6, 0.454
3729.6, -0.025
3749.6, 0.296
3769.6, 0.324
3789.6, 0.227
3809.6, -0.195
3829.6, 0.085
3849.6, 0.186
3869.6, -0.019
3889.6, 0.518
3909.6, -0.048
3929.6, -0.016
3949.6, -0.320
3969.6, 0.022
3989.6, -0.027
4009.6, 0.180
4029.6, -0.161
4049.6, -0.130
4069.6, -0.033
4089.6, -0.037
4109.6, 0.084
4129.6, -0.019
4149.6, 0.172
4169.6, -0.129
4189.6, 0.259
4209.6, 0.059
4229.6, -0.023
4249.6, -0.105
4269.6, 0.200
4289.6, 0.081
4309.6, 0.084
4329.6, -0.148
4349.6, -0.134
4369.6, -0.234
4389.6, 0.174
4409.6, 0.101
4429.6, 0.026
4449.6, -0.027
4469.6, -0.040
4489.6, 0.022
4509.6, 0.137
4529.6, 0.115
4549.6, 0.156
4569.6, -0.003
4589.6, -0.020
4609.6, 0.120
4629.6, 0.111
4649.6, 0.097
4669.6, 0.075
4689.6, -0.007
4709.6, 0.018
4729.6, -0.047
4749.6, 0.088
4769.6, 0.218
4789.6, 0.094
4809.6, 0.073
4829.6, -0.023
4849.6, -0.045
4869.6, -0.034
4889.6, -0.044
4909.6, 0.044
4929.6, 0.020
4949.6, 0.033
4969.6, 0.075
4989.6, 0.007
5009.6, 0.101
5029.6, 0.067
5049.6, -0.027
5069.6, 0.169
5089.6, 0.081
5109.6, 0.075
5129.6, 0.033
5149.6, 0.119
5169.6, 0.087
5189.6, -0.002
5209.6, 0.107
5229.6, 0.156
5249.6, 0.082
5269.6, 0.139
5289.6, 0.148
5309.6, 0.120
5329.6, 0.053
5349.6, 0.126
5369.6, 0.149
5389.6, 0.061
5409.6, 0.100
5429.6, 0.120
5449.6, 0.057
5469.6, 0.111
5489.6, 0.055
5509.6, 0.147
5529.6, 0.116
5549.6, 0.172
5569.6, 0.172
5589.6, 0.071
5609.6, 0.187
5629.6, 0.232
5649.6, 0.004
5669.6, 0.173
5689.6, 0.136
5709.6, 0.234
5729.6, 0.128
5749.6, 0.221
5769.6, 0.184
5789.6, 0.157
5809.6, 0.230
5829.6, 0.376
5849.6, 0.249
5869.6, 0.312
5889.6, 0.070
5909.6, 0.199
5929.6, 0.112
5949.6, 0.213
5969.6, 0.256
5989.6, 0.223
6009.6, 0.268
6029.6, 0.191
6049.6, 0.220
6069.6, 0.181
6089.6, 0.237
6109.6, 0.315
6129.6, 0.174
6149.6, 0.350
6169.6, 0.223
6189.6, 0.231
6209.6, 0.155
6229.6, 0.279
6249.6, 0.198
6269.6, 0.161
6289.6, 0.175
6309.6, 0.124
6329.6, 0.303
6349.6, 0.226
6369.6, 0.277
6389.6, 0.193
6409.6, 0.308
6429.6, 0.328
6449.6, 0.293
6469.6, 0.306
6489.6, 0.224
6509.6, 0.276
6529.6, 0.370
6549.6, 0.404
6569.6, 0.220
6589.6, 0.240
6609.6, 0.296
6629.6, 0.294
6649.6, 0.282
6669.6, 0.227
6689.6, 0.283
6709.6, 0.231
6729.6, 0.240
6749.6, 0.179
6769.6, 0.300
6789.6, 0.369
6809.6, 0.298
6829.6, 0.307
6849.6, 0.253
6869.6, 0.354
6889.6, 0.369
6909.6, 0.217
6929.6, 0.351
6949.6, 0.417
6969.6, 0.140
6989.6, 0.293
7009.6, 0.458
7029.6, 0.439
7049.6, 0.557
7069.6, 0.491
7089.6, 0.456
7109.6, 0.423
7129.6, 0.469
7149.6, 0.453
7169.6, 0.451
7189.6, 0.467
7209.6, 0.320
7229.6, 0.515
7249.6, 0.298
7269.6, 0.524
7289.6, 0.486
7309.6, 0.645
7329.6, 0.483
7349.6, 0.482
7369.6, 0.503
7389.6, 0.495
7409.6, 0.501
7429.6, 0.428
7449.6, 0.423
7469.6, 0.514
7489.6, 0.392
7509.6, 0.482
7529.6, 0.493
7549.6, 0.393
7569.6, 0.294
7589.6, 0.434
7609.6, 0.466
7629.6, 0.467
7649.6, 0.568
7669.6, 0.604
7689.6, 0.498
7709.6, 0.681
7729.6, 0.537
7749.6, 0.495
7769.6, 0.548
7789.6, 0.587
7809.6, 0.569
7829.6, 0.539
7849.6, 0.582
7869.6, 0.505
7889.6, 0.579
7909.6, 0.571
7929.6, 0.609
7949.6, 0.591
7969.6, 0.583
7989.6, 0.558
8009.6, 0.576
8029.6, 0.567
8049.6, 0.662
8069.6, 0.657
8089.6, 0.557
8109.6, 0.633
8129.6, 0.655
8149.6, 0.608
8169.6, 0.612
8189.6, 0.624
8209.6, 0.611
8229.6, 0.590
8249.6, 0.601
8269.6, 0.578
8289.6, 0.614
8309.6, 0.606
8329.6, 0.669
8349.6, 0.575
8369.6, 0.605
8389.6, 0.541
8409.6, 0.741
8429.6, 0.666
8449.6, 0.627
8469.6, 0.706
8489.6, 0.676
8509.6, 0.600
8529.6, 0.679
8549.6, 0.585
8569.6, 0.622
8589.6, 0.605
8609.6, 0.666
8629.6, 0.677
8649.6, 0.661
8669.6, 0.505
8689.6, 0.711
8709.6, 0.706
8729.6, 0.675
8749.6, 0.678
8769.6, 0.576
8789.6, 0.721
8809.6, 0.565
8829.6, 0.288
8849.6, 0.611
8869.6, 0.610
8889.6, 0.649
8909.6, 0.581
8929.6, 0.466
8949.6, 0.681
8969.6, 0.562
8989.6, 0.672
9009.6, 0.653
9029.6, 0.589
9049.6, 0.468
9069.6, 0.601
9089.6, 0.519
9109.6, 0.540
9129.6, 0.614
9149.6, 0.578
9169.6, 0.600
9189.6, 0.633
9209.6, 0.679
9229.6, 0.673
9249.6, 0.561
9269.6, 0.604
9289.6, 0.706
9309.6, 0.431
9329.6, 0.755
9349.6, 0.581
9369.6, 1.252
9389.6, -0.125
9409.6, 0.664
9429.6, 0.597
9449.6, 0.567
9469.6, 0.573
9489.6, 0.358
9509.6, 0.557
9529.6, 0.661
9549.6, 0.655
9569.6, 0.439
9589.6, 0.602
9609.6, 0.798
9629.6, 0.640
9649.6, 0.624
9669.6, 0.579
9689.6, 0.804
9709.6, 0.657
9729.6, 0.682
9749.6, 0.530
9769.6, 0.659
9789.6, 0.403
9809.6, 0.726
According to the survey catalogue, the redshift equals 0.757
